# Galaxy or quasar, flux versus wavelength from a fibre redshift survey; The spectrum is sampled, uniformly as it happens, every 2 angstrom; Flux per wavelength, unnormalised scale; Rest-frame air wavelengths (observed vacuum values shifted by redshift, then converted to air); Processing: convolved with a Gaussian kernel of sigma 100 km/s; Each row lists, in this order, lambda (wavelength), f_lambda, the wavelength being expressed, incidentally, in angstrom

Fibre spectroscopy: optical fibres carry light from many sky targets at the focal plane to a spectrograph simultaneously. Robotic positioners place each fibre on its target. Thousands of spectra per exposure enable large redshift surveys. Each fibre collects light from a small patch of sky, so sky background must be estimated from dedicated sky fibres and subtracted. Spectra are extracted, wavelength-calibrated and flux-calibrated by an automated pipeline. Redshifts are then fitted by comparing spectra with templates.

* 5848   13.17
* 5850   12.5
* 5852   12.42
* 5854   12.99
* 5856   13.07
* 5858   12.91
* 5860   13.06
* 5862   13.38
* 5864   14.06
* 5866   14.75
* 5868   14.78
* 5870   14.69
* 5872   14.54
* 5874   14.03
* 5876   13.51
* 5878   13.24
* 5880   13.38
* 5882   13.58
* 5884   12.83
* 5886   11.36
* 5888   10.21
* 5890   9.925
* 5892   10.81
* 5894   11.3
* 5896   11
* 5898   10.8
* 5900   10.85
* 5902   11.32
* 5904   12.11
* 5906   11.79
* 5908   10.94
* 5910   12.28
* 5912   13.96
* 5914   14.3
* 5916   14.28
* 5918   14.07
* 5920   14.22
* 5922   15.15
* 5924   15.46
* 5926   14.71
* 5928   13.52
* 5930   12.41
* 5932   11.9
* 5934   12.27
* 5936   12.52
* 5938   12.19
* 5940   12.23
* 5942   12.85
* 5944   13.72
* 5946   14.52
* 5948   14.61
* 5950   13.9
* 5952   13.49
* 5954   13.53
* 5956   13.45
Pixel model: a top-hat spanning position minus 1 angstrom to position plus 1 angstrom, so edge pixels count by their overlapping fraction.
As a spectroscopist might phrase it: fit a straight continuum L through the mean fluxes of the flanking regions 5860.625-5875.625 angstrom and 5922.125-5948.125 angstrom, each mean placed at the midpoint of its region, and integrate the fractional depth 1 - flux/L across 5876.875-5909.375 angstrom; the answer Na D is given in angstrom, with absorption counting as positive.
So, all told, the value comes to 5.4 angstrom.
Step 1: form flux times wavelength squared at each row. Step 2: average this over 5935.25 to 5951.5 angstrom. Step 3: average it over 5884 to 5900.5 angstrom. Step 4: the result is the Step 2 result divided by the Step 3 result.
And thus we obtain 1.24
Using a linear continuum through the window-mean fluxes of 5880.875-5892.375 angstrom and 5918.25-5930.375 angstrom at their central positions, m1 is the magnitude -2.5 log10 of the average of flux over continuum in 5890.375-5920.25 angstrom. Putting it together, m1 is 0.07 mag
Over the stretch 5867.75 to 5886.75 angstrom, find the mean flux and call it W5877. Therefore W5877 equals 13.6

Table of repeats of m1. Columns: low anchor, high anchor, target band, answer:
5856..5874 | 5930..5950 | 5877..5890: 0.12 mag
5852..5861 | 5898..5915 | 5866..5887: -0.09 mag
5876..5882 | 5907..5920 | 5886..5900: 0.24 mag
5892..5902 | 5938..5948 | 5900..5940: -0.08 mag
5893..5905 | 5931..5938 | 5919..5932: -0.18 mag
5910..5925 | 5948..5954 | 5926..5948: 0.08 mag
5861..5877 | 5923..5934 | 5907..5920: 0.02 mag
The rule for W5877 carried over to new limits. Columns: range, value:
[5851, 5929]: 13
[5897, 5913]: 11.8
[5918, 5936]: 13.7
